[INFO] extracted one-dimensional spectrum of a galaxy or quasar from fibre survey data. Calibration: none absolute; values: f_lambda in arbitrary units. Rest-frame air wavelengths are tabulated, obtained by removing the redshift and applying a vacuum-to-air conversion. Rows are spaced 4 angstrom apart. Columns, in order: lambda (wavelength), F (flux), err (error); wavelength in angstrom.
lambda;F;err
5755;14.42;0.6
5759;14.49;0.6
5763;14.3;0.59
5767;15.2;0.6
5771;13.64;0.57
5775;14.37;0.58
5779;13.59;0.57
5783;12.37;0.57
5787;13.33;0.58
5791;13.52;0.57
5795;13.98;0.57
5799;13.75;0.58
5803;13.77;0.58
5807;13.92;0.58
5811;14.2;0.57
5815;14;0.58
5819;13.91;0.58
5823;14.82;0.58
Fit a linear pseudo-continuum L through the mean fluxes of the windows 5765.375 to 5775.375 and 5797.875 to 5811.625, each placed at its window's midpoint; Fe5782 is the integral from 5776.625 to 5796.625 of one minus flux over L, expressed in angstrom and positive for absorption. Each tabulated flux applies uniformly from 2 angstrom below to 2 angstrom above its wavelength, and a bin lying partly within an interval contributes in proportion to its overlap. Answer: 1.1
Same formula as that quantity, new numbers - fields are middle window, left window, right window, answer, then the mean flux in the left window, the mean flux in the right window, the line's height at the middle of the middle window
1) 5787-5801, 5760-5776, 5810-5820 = 0.5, 14.4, 14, 14.2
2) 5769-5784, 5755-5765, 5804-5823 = 0.8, 14.4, 14.1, 14.3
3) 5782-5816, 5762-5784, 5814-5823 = 0.9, 14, 14.1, 14.1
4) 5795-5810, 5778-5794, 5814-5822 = -0.2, 13.2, 14.1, 13.7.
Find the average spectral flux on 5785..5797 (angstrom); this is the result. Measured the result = 13.6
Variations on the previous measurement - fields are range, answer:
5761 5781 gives 14.2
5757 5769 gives 14.7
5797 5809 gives 13.8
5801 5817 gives 14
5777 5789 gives 13.1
